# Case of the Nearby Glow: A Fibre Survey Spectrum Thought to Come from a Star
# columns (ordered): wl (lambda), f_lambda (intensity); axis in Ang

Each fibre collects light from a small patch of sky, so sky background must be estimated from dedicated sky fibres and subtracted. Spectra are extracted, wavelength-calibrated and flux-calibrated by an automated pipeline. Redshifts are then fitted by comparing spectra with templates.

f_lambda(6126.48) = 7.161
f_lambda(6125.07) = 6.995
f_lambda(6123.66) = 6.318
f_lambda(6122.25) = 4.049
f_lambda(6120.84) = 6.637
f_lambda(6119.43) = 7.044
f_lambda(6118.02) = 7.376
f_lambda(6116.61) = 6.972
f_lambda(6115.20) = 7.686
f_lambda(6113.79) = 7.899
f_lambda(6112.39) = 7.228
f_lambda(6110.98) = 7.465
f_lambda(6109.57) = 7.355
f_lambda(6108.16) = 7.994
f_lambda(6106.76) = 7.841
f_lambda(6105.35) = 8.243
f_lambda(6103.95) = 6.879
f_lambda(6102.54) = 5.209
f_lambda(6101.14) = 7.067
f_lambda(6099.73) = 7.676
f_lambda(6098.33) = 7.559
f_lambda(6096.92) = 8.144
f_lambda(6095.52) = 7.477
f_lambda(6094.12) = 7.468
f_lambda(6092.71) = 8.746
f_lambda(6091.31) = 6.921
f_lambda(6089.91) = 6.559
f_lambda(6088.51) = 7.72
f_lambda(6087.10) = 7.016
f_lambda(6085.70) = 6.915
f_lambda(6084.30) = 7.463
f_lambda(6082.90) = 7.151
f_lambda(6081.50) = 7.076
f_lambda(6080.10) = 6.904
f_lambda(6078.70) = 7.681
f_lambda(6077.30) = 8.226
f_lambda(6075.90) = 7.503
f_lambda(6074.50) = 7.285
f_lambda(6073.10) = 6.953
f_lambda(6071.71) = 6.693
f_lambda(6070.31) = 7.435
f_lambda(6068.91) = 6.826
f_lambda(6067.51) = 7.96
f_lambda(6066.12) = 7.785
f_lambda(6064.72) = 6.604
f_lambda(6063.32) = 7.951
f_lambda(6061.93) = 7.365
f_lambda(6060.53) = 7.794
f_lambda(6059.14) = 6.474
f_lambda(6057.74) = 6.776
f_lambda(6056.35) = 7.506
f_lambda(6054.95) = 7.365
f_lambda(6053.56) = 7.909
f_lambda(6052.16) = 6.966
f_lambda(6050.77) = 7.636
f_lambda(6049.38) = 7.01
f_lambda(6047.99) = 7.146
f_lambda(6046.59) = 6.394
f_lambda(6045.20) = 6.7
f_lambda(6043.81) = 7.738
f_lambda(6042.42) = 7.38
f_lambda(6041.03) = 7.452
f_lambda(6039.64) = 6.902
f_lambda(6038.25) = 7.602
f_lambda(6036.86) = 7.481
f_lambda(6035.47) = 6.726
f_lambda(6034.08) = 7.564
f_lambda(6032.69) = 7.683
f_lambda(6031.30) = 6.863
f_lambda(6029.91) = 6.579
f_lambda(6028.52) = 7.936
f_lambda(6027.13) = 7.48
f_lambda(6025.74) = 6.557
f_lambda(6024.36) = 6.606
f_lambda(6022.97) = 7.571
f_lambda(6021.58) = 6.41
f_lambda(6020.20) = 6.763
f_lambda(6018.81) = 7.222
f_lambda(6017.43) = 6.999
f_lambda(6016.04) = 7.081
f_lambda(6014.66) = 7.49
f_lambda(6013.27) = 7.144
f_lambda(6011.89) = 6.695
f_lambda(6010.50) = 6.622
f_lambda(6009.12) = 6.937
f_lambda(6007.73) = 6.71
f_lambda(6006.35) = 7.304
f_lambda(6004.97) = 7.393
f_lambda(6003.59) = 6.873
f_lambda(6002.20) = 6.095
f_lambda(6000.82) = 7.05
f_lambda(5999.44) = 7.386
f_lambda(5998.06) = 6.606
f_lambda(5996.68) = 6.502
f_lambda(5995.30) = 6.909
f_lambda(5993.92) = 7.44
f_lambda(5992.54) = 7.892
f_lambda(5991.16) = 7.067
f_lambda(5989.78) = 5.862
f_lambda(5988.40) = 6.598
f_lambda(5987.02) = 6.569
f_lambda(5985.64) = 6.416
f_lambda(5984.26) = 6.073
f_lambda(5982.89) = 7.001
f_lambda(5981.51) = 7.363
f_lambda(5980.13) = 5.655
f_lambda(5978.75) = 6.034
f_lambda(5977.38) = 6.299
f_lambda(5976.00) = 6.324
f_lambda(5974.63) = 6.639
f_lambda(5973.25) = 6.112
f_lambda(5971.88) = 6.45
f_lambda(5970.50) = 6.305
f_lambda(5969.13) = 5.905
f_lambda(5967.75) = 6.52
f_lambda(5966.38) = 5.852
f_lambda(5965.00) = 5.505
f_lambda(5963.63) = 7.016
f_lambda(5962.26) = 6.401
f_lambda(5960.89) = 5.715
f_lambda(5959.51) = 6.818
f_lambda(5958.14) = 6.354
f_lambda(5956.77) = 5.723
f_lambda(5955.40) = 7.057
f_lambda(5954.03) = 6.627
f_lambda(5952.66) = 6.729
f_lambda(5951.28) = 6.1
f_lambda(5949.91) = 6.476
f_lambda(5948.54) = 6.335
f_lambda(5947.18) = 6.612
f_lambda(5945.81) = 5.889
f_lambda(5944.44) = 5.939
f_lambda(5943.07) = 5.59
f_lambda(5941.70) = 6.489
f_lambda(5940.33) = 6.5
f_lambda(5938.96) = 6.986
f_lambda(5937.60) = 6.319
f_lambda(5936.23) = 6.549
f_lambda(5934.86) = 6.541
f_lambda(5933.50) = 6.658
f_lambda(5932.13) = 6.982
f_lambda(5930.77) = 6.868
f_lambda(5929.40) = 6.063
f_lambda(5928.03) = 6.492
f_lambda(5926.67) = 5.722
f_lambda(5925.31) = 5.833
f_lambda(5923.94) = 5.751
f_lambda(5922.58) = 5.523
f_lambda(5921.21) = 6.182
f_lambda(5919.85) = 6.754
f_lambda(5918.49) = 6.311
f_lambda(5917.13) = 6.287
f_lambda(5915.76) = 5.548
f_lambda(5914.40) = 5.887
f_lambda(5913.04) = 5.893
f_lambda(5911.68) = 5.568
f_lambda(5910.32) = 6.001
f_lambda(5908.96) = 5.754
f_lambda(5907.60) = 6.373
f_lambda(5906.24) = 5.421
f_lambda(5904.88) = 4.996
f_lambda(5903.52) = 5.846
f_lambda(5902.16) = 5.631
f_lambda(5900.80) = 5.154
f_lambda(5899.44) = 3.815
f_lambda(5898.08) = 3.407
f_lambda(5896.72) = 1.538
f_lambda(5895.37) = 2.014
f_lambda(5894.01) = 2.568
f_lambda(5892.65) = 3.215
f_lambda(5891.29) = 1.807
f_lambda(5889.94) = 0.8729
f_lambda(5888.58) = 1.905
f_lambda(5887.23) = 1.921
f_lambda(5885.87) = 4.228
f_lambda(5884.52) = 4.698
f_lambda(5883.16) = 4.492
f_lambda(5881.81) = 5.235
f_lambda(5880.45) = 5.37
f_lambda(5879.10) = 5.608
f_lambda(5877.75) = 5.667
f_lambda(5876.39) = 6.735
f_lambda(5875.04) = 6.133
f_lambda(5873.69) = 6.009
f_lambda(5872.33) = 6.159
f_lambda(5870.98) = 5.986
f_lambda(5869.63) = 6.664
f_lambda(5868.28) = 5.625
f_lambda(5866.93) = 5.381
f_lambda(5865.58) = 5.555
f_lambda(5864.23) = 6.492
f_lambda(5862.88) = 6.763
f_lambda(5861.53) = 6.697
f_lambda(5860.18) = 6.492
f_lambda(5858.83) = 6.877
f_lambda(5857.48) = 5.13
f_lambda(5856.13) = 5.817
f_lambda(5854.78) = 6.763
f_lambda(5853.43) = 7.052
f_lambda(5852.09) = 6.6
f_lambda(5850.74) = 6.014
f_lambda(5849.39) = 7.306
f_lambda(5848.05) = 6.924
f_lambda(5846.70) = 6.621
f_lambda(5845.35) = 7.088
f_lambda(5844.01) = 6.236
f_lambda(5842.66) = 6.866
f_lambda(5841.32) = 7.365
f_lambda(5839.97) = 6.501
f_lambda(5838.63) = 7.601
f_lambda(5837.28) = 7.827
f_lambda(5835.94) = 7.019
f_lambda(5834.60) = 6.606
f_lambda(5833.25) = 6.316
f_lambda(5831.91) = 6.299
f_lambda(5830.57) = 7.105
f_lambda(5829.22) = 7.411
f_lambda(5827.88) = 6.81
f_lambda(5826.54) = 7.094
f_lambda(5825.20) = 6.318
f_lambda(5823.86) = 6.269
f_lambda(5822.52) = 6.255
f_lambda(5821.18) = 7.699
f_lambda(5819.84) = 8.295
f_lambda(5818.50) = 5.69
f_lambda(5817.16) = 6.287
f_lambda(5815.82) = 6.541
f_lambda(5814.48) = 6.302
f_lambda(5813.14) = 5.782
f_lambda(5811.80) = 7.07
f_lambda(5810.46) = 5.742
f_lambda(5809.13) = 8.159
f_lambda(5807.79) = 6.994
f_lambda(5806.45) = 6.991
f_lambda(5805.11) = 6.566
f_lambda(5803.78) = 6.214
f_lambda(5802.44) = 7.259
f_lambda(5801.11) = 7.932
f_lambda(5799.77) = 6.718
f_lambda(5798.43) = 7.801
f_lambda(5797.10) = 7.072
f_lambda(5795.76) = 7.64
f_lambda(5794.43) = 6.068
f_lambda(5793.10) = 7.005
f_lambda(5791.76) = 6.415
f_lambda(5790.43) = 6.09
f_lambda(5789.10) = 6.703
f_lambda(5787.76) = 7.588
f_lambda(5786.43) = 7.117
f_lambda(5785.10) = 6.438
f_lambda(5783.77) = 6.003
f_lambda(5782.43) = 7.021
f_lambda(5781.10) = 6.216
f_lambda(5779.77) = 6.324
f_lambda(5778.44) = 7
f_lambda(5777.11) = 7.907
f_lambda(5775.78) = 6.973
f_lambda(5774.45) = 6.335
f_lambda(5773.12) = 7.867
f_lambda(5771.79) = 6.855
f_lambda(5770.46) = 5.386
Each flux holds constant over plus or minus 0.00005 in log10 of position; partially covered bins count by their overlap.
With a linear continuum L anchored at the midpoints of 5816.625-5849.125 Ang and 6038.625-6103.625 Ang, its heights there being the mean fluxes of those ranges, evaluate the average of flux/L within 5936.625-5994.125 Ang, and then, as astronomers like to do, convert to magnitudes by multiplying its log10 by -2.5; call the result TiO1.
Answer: 0.11 mag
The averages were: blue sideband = 6.86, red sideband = 7.27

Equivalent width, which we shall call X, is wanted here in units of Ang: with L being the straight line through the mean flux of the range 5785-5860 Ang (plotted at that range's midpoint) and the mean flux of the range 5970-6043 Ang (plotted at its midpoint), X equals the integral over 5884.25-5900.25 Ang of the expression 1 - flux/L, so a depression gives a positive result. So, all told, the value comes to 9.8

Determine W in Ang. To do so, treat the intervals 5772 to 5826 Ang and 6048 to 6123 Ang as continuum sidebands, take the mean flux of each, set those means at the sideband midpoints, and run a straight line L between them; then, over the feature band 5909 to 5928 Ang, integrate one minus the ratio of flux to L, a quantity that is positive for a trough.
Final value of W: 2.9 Ang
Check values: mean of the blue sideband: 6.82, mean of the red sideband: 7.27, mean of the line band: 5.96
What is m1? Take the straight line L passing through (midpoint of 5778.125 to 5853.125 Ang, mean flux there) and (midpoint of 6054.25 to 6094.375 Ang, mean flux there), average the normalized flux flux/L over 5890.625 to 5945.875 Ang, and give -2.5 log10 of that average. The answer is 0.27 mag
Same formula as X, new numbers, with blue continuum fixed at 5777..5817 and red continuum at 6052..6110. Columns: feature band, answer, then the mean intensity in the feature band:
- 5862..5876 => 1.7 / 6.1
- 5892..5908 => 6.6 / 4.13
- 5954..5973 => 2.2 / 6.29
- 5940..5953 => 1.5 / 6.24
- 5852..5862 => 0.7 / 6.41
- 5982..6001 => 1.0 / 6.81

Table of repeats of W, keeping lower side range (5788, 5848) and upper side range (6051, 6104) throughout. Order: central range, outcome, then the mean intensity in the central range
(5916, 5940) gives 2.40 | 6.33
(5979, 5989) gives 0.88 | 6.5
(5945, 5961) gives 1.55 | 6.39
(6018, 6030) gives 0.28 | 7.04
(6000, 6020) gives 0.58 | 6.97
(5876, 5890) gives 5.25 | 4.34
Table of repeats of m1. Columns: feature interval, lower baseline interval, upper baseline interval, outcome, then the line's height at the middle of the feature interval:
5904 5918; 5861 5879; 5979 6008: 0.101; 6.34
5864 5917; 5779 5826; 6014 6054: 0.396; 6.91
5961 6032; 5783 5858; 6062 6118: 0.070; 7.17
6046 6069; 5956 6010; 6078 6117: -0.029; 7.09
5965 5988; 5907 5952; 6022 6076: 0.048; 6.61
